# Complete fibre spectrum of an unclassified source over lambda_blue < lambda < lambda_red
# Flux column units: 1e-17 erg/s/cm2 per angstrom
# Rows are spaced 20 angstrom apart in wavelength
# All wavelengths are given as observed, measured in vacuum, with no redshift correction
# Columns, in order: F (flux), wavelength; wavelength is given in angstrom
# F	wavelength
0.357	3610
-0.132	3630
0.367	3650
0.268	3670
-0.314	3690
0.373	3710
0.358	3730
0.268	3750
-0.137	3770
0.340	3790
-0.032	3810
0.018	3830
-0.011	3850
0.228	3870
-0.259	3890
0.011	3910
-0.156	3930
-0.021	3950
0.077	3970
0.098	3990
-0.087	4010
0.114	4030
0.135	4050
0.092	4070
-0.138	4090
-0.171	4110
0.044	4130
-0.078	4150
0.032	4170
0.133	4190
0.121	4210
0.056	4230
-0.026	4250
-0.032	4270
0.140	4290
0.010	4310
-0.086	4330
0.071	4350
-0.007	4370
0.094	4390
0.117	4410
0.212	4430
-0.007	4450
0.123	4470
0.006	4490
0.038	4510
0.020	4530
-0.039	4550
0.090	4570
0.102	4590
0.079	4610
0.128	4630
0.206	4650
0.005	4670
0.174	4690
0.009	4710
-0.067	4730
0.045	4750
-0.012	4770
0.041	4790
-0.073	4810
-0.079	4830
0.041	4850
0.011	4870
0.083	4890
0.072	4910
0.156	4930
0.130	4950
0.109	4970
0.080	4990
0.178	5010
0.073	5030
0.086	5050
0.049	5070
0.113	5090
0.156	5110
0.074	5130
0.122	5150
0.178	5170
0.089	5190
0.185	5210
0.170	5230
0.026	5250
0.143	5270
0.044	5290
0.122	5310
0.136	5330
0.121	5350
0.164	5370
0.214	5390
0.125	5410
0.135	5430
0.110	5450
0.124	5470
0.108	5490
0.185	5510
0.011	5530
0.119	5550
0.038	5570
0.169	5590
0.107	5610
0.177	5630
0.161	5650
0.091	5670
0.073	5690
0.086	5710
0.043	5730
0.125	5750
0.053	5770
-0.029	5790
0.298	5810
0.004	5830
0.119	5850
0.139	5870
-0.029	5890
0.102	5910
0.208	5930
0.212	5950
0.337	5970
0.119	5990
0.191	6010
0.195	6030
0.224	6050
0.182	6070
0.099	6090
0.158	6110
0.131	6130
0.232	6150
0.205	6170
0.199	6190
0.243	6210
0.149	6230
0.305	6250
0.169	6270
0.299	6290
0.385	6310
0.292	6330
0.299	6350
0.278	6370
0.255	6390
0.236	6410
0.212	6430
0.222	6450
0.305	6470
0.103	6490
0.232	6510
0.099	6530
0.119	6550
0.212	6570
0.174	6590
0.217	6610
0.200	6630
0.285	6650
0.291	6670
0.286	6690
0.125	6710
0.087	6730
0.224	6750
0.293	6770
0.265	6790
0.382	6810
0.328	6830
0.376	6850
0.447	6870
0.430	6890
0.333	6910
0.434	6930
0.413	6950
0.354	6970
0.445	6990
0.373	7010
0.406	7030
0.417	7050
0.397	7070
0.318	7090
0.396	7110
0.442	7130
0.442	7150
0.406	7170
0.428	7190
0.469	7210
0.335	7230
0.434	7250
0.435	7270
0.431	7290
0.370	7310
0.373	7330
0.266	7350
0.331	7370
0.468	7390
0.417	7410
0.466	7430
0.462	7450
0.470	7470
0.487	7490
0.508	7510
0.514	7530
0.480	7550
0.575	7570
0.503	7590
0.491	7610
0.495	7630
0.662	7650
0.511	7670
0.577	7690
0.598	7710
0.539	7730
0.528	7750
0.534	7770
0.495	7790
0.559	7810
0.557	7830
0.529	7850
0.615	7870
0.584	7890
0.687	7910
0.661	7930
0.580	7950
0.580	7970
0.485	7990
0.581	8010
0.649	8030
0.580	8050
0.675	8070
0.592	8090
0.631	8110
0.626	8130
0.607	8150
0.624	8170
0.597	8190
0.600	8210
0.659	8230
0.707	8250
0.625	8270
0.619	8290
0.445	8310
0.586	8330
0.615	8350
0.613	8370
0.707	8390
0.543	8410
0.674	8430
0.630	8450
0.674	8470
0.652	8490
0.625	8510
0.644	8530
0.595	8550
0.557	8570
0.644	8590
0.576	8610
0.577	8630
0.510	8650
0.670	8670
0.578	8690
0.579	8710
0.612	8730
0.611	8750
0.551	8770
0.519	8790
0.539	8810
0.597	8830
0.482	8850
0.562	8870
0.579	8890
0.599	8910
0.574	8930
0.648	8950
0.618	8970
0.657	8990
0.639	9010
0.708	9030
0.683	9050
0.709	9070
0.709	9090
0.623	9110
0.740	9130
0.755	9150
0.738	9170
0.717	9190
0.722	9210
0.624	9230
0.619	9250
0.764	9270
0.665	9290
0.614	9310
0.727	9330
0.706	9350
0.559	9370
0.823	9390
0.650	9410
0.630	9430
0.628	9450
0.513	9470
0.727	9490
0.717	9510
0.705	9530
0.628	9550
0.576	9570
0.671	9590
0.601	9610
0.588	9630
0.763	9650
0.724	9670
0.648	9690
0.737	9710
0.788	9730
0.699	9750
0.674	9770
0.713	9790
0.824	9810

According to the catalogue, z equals 0.709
